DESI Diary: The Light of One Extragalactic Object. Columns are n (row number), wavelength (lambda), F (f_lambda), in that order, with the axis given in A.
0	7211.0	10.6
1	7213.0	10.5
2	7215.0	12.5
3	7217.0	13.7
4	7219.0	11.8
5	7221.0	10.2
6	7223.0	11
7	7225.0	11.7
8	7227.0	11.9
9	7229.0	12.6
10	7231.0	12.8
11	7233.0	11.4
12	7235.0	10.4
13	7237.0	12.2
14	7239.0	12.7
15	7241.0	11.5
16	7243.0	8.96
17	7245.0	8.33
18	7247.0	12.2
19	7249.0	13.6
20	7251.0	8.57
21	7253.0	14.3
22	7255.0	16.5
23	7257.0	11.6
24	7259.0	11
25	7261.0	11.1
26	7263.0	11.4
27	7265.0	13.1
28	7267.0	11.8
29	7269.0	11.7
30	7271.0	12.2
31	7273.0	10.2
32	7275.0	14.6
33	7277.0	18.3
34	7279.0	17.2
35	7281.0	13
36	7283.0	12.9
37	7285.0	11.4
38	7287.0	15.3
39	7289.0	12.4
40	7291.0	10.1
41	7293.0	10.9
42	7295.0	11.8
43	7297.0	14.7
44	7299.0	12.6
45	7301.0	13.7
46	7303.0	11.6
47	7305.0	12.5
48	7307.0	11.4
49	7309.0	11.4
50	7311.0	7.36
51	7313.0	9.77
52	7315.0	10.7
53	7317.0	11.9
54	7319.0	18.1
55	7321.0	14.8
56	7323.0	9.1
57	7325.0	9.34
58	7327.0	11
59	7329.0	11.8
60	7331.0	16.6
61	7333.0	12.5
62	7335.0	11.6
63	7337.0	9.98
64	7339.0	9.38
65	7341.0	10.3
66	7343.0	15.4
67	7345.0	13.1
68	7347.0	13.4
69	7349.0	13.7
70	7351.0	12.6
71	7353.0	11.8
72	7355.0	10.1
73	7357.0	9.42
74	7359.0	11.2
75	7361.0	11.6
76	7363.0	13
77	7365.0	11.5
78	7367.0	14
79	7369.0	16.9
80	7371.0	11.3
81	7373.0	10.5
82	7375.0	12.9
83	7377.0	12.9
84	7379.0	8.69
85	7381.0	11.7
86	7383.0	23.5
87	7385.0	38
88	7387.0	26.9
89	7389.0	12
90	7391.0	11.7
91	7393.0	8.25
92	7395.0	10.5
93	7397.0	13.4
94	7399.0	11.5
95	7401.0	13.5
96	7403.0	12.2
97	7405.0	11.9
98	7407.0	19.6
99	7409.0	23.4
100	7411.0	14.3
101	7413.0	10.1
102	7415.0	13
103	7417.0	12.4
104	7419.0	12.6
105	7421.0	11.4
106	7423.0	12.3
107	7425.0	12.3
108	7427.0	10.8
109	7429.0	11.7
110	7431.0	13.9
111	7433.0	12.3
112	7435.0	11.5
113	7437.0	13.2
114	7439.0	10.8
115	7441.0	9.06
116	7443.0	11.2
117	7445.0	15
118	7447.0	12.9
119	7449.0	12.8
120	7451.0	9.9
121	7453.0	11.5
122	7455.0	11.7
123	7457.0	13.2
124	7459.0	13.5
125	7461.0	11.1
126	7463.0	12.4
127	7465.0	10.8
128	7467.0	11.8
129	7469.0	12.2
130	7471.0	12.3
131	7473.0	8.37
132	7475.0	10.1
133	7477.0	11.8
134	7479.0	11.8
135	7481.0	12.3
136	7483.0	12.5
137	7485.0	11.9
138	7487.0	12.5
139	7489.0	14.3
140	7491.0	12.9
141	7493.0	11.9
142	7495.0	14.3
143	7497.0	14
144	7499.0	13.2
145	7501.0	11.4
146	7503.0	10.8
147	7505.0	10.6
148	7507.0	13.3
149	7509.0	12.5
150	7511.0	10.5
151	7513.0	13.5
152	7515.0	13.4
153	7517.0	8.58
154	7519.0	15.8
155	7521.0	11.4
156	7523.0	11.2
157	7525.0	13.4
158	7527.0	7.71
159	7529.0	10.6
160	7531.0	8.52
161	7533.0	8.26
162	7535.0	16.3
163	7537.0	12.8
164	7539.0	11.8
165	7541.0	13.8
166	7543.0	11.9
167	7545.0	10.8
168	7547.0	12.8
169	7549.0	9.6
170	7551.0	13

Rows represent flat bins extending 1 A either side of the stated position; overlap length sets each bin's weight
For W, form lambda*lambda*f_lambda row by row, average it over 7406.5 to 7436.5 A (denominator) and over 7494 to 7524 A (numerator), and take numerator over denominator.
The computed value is 0.94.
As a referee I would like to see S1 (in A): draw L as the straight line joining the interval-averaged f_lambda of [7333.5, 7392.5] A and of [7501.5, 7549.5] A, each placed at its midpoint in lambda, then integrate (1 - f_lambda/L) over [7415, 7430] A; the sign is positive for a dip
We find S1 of 1.1 A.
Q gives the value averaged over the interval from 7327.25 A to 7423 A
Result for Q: 13.5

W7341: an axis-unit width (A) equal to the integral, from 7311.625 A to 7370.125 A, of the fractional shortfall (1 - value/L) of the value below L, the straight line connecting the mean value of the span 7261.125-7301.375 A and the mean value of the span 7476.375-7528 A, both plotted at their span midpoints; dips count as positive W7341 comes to 2.43 A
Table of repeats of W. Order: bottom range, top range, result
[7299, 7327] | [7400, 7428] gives 1.19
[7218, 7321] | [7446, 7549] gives 1.04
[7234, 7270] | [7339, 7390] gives 1.25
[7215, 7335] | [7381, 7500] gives 1.14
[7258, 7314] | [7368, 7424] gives 1.22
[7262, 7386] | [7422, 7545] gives 0.97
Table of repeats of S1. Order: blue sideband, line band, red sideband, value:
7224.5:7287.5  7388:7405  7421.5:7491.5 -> 0.60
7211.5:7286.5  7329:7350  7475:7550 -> -0.75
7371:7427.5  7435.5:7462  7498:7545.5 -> 2.62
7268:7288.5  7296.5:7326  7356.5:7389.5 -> 4.77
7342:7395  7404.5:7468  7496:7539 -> 1.85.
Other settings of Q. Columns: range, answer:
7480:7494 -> 12.6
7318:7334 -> 12.9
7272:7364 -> 12.3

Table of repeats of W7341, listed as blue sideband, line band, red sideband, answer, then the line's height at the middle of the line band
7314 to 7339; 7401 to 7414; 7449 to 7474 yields -3.60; 11.8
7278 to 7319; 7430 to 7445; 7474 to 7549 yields 0.21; 12.1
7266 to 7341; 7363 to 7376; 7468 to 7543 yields -0.73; 12.2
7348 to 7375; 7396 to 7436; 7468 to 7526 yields -3.45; 12.2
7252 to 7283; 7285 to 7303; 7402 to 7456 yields 0.77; 13.1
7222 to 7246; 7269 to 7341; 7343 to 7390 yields 3.35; 13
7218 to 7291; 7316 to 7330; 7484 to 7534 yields -0.17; 12.1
